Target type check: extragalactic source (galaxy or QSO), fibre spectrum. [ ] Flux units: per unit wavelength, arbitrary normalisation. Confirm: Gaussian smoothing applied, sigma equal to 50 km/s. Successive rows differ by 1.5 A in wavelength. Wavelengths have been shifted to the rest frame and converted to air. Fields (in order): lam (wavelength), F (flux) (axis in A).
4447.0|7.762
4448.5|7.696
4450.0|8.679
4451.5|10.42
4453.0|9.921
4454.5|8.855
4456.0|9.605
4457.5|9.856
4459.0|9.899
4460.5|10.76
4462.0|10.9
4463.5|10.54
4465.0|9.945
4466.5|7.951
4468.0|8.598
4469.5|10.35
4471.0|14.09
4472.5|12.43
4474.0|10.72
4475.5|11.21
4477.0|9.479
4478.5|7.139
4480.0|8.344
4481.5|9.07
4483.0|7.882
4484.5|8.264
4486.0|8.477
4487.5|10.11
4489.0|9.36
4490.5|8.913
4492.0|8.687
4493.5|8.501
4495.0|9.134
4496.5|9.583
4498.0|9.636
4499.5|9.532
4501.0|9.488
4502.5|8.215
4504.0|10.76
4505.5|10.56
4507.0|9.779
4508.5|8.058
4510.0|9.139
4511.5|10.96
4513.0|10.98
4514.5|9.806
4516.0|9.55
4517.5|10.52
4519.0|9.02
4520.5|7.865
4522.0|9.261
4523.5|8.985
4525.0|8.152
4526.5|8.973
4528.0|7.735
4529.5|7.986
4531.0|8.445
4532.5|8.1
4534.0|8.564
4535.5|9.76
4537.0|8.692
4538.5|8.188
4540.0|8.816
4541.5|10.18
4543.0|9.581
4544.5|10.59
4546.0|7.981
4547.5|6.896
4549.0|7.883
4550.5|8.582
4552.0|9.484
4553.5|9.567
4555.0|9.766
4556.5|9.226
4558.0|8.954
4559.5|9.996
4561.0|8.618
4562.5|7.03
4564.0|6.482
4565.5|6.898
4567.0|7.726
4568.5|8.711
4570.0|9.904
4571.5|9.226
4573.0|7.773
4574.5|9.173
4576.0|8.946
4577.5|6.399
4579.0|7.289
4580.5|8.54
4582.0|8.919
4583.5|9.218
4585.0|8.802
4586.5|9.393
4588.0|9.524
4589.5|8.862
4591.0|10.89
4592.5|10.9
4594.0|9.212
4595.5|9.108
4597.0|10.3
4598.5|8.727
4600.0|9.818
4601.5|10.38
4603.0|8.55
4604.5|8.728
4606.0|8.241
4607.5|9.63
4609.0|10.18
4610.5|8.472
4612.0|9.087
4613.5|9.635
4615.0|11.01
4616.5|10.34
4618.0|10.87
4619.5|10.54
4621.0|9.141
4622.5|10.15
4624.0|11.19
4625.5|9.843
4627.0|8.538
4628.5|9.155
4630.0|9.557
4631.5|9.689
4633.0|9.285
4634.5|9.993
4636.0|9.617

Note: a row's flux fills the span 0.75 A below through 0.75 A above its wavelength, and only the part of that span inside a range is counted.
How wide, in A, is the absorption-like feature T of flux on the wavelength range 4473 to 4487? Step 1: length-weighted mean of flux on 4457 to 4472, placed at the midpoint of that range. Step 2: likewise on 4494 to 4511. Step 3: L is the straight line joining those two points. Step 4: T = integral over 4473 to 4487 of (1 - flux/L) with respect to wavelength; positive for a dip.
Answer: 1.32 A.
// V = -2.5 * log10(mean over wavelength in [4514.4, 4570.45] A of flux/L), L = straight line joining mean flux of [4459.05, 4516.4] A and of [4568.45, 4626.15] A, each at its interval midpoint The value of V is 0.09 mag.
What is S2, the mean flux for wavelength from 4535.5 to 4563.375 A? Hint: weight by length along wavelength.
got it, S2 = 8.9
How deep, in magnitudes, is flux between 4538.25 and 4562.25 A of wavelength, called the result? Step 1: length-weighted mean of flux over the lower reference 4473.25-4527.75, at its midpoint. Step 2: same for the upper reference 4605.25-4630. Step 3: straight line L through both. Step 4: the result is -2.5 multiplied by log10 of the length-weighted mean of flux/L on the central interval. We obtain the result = 0.06 mag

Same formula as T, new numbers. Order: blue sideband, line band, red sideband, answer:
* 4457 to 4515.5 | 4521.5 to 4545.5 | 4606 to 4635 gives 2.08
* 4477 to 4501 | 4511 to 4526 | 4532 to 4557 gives -0.95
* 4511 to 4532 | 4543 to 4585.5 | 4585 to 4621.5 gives 3.85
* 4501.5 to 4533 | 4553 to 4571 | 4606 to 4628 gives 1.73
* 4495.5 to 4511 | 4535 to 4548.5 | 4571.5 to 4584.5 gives -0.04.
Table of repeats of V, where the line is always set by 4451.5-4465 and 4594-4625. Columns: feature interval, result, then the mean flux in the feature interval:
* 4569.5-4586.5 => 0.141 mag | 8.58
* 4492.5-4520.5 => 0.042 mag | 9.57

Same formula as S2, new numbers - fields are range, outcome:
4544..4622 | 9.04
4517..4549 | 8.74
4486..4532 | 9.24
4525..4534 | 8.27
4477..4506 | 9.03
